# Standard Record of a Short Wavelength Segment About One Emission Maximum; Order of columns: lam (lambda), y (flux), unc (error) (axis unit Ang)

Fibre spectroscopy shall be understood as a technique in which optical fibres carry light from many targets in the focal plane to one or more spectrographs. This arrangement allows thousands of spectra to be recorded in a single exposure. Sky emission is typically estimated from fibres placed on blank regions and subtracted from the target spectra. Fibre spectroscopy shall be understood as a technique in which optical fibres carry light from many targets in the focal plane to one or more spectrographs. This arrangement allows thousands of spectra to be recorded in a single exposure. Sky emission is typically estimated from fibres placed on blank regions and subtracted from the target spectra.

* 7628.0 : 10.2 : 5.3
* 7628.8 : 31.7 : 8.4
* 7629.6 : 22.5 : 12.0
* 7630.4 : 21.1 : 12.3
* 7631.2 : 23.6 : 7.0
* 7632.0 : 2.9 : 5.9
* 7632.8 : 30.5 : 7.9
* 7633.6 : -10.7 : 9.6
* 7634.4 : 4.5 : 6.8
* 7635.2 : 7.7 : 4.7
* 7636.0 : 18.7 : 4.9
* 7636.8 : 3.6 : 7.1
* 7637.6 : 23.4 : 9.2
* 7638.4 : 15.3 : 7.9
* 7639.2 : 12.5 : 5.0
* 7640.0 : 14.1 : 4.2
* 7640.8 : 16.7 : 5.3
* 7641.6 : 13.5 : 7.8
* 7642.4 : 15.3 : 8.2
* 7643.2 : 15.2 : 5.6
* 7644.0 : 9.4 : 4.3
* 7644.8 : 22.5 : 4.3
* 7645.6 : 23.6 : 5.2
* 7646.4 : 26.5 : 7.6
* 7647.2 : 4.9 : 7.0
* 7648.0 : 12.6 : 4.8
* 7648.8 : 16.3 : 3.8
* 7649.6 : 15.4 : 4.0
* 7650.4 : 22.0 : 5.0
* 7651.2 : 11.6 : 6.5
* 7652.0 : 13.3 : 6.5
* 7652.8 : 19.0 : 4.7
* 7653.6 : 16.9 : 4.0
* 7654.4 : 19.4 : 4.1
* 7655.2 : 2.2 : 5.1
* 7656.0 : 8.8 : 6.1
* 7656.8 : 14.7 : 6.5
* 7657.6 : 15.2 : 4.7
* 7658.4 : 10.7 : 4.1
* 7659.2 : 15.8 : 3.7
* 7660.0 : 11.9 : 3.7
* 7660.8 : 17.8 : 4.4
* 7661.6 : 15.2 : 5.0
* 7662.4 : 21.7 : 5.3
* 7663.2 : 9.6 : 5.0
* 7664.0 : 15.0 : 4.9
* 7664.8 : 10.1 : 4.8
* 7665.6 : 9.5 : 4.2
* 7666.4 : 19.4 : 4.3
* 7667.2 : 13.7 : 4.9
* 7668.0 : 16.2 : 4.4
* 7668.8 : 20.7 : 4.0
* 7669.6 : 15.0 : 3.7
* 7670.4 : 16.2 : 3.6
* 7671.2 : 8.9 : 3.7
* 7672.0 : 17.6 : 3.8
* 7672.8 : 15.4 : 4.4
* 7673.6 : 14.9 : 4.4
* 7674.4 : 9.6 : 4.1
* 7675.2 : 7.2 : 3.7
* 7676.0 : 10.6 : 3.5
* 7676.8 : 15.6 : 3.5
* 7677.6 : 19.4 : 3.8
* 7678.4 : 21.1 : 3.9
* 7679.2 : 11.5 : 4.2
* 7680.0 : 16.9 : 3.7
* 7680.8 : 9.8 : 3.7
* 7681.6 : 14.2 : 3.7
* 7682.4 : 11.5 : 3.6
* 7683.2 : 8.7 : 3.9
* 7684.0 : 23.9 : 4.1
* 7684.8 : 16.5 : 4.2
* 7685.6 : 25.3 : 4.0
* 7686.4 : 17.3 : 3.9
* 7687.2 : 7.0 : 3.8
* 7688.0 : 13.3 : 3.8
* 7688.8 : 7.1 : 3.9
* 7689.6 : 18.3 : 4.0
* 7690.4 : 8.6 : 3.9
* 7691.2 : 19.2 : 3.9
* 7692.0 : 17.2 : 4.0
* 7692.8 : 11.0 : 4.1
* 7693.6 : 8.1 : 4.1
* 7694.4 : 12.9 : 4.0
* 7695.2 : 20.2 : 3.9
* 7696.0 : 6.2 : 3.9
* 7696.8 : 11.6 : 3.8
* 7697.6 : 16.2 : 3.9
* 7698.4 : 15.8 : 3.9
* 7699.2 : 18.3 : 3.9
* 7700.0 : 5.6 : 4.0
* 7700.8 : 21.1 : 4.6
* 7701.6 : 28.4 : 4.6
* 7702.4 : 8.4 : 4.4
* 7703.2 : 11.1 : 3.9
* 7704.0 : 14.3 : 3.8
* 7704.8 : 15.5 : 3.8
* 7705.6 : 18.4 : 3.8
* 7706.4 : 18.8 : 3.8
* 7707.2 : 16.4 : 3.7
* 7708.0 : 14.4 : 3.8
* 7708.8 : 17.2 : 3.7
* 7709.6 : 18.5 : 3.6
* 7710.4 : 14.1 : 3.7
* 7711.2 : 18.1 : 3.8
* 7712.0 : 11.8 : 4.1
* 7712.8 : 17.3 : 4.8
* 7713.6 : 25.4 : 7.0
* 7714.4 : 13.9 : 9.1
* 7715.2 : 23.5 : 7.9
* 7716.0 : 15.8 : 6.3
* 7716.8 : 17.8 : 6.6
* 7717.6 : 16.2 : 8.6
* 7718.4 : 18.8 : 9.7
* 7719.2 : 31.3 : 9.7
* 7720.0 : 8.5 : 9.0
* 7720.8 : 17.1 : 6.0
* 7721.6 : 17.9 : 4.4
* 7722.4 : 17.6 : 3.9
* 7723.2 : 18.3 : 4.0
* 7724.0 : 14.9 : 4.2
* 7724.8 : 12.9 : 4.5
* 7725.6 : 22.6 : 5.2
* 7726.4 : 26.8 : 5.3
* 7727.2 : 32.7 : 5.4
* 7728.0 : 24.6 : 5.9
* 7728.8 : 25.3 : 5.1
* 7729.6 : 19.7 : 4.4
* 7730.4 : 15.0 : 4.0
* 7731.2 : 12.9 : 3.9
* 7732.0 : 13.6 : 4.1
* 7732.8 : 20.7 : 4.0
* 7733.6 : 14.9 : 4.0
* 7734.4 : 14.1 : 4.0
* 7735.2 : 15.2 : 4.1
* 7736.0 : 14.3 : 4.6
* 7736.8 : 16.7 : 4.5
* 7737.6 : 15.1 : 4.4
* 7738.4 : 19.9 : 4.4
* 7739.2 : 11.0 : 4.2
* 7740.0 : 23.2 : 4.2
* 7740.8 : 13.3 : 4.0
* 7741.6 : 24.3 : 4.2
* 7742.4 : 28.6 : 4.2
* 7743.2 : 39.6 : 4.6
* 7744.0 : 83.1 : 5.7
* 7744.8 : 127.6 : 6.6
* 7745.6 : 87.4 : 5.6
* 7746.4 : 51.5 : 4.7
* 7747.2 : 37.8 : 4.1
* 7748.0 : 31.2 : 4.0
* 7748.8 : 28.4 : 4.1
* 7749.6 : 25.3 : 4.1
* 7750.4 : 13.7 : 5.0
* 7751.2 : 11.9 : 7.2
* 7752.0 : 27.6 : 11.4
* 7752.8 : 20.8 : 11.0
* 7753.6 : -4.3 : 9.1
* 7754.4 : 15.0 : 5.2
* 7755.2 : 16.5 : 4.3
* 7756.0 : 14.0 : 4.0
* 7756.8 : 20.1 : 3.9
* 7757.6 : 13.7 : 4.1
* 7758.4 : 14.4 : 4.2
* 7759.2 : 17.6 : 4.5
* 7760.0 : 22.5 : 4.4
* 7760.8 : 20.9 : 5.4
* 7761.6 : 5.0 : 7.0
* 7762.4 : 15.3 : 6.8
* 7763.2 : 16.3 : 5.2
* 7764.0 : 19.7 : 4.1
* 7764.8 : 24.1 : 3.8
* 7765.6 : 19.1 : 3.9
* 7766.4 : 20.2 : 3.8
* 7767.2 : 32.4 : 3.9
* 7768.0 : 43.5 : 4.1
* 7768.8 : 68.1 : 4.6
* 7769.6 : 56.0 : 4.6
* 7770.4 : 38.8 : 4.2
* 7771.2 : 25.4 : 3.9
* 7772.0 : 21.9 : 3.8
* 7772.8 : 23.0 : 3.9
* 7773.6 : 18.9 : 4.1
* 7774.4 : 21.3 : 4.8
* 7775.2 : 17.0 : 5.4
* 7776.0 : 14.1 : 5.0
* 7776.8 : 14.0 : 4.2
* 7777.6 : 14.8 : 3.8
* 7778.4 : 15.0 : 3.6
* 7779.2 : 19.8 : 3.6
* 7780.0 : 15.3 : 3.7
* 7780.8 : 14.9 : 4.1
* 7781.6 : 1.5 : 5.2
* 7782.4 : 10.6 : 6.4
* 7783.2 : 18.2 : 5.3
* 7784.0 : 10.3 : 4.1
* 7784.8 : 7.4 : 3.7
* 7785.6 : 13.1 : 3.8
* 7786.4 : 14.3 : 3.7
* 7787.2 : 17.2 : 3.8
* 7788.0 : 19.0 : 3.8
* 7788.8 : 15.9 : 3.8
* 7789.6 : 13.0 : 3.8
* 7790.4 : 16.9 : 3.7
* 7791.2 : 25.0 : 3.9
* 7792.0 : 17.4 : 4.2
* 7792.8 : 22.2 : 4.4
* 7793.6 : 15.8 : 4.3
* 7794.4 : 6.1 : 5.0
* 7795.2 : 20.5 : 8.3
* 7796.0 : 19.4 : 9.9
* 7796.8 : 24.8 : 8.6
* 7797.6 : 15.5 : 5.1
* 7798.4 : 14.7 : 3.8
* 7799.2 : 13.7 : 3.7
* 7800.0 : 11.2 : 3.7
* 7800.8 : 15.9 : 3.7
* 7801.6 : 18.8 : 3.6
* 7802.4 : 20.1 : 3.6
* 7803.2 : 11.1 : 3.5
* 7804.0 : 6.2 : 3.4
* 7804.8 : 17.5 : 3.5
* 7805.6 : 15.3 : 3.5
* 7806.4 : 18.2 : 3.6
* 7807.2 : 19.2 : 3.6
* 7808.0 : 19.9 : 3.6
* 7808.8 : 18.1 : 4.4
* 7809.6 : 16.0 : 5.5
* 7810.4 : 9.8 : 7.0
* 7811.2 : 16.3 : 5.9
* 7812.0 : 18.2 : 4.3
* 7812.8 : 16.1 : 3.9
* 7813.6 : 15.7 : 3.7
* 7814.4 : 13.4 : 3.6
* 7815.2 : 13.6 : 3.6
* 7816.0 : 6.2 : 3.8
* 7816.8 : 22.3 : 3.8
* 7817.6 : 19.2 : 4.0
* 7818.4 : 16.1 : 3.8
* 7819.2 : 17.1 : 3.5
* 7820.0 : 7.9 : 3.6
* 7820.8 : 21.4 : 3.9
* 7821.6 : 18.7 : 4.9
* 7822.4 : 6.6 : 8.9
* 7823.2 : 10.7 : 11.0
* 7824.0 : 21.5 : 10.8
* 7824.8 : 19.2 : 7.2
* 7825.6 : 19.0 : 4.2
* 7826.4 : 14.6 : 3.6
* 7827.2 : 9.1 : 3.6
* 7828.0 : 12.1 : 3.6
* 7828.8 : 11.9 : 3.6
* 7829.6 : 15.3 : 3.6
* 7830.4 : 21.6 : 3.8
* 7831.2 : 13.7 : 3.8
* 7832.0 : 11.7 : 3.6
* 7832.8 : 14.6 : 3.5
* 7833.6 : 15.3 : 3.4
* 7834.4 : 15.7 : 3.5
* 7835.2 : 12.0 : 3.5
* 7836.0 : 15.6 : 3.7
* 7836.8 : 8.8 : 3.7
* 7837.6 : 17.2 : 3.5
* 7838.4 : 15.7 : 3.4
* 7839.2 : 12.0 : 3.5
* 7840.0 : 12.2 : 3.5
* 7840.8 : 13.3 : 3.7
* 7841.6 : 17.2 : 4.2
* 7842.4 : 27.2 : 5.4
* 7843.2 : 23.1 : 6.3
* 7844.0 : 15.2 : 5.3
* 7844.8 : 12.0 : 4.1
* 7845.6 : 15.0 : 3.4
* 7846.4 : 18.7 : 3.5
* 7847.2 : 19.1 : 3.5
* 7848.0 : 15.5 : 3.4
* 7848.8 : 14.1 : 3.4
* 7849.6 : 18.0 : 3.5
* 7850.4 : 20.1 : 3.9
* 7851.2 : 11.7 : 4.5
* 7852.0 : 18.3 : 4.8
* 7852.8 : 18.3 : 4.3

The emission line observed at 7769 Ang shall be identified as [N II] 6583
